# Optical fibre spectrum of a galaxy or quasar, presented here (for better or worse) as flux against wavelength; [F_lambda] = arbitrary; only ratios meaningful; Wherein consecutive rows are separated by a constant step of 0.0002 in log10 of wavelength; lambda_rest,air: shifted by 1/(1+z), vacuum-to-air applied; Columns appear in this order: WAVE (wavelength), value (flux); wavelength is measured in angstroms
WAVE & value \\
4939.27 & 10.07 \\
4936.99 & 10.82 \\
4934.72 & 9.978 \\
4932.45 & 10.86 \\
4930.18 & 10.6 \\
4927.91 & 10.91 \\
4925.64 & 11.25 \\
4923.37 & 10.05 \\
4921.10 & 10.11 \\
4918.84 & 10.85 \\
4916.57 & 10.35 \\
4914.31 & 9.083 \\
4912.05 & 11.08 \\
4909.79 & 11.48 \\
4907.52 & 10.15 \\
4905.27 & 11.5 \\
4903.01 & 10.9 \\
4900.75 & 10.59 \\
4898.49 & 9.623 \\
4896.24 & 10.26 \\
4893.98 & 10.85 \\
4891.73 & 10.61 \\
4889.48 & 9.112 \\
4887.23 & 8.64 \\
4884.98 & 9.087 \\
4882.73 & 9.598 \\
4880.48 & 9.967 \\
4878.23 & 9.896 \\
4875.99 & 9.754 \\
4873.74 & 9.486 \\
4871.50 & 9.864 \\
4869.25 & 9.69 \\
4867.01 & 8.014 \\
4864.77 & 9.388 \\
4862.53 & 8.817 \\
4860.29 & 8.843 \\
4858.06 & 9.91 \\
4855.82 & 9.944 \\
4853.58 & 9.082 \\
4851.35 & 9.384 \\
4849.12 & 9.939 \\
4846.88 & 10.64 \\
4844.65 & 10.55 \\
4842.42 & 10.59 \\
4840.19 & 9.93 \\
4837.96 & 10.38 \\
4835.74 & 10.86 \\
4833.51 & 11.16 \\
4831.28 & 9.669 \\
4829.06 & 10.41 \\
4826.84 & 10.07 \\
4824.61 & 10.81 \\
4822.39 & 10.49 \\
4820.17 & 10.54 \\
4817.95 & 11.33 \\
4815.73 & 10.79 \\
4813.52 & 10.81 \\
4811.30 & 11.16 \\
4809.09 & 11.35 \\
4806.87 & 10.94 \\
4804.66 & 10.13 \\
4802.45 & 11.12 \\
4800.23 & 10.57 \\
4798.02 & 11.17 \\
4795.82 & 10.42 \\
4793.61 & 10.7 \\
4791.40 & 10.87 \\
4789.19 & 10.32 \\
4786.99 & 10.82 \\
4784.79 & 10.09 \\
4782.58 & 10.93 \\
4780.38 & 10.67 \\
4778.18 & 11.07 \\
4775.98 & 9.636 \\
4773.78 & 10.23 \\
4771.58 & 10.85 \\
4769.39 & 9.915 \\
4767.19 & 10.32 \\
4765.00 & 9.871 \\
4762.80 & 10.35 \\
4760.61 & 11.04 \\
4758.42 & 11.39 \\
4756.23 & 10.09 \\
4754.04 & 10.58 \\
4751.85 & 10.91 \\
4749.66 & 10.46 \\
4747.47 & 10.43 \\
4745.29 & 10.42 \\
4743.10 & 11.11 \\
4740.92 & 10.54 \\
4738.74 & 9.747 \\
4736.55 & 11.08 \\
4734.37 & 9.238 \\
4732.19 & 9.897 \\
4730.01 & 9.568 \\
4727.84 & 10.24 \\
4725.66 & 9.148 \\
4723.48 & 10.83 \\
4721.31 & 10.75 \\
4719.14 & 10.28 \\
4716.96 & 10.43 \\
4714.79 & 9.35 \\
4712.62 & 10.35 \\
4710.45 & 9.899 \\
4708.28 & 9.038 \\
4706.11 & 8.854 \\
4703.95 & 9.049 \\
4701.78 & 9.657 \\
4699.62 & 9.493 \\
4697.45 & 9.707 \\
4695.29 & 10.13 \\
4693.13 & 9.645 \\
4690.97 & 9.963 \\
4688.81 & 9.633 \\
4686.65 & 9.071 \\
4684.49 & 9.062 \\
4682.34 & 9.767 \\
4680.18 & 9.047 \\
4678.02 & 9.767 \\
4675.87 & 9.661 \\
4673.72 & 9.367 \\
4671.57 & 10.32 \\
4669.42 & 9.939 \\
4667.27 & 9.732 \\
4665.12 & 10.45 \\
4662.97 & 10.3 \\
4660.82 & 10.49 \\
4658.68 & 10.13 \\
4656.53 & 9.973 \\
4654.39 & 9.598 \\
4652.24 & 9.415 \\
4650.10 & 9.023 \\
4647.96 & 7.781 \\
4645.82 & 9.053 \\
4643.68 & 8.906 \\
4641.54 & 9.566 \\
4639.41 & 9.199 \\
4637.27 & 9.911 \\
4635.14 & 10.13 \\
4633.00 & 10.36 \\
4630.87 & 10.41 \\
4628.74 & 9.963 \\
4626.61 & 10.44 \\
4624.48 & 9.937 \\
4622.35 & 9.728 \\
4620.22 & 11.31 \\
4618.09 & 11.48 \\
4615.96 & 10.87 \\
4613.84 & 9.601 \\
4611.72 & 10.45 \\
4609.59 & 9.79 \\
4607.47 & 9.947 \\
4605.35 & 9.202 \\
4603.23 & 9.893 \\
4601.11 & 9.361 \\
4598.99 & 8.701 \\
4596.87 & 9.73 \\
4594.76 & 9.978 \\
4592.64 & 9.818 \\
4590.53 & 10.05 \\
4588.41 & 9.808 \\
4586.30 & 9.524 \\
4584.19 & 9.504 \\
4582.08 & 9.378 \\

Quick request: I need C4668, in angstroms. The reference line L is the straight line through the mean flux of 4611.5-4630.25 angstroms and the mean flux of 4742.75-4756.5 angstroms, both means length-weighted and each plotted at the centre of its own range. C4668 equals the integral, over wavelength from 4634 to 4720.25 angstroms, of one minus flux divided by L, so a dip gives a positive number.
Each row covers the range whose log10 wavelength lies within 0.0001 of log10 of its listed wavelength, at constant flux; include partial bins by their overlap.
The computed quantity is 7.0 angstroms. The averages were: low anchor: 10.4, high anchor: 10.6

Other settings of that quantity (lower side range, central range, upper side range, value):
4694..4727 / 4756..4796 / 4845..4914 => -2.8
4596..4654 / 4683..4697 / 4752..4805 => 0.7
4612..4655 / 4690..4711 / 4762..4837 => 1.3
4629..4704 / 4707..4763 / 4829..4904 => -3.1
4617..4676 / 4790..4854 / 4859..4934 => -3.6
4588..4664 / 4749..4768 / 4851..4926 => -1.3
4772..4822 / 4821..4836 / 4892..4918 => 0.3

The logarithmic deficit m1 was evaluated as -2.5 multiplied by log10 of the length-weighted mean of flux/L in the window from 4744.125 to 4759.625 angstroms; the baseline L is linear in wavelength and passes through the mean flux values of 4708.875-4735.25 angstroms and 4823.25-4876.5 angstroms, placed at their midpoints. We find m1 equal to -0.069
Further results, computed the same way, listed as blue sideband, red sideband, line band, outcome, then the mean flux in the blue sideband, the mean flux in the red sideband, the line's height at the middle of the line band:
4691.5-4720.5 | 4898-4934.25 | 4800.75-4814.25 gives -0.08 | 9.7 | 10.6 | 10.1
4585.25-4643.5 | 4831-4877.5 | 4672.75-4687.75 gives 0.06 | 9.95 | 9.81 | 9.91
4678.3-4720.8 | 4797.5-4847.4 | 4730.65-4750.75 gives -0.04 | 9.62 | 10.7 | 9.97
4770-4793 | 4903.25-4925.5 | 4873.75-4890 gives 0.12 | 10.5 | 10.6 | 10.6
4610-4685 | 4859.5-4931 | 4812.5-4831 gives -0.07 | 9.87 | 10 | 9.97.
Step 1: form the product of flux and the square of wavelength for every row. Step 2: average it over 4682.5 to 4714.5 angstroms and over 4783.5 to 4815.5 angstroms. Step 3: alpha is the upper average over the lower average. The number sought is 1.18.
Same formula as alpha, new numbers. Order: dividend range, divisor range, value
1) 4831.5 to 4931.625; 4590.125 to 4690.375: 1.14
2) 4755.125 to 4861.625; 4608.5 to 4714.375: 1.14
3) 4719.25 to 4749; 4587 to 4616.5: 1.11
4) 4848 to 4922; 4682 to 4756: 1.06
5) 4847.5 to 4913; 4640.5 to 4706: 1.12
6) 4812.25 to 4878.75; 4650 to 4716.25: 1.11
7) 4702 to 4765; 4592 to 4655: 1.09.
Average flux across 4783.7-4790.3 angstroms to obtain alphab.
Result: 10.4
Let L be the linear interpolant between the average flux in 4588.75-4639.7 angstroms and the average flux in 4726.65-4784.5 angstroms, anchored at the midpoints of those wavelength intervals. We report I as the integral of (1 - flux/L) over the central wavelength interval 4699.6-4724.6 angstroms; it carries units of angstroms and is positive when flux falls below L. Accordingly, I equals 1.1 angstroms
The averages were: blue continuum 10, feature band 9.85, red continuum 10.4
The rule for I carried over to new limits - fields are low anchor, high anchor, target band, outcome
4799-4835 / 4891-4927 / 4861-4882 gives 2.4 angstroms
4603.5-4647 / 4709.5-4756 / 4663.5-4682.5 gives 0.6 angstroms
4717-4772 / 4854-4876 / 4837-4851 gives -1.1 angstroms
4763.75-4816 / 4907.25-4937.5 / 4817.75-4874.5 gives 3.3 angstroms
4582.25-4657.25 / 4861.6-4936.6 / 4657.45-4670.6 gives -0.5 angstroms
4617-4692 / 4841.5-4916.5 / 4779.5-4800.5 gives -1.7 angstroms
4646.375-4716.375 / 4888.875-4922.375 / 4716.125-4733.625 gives -0.6 angstroms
